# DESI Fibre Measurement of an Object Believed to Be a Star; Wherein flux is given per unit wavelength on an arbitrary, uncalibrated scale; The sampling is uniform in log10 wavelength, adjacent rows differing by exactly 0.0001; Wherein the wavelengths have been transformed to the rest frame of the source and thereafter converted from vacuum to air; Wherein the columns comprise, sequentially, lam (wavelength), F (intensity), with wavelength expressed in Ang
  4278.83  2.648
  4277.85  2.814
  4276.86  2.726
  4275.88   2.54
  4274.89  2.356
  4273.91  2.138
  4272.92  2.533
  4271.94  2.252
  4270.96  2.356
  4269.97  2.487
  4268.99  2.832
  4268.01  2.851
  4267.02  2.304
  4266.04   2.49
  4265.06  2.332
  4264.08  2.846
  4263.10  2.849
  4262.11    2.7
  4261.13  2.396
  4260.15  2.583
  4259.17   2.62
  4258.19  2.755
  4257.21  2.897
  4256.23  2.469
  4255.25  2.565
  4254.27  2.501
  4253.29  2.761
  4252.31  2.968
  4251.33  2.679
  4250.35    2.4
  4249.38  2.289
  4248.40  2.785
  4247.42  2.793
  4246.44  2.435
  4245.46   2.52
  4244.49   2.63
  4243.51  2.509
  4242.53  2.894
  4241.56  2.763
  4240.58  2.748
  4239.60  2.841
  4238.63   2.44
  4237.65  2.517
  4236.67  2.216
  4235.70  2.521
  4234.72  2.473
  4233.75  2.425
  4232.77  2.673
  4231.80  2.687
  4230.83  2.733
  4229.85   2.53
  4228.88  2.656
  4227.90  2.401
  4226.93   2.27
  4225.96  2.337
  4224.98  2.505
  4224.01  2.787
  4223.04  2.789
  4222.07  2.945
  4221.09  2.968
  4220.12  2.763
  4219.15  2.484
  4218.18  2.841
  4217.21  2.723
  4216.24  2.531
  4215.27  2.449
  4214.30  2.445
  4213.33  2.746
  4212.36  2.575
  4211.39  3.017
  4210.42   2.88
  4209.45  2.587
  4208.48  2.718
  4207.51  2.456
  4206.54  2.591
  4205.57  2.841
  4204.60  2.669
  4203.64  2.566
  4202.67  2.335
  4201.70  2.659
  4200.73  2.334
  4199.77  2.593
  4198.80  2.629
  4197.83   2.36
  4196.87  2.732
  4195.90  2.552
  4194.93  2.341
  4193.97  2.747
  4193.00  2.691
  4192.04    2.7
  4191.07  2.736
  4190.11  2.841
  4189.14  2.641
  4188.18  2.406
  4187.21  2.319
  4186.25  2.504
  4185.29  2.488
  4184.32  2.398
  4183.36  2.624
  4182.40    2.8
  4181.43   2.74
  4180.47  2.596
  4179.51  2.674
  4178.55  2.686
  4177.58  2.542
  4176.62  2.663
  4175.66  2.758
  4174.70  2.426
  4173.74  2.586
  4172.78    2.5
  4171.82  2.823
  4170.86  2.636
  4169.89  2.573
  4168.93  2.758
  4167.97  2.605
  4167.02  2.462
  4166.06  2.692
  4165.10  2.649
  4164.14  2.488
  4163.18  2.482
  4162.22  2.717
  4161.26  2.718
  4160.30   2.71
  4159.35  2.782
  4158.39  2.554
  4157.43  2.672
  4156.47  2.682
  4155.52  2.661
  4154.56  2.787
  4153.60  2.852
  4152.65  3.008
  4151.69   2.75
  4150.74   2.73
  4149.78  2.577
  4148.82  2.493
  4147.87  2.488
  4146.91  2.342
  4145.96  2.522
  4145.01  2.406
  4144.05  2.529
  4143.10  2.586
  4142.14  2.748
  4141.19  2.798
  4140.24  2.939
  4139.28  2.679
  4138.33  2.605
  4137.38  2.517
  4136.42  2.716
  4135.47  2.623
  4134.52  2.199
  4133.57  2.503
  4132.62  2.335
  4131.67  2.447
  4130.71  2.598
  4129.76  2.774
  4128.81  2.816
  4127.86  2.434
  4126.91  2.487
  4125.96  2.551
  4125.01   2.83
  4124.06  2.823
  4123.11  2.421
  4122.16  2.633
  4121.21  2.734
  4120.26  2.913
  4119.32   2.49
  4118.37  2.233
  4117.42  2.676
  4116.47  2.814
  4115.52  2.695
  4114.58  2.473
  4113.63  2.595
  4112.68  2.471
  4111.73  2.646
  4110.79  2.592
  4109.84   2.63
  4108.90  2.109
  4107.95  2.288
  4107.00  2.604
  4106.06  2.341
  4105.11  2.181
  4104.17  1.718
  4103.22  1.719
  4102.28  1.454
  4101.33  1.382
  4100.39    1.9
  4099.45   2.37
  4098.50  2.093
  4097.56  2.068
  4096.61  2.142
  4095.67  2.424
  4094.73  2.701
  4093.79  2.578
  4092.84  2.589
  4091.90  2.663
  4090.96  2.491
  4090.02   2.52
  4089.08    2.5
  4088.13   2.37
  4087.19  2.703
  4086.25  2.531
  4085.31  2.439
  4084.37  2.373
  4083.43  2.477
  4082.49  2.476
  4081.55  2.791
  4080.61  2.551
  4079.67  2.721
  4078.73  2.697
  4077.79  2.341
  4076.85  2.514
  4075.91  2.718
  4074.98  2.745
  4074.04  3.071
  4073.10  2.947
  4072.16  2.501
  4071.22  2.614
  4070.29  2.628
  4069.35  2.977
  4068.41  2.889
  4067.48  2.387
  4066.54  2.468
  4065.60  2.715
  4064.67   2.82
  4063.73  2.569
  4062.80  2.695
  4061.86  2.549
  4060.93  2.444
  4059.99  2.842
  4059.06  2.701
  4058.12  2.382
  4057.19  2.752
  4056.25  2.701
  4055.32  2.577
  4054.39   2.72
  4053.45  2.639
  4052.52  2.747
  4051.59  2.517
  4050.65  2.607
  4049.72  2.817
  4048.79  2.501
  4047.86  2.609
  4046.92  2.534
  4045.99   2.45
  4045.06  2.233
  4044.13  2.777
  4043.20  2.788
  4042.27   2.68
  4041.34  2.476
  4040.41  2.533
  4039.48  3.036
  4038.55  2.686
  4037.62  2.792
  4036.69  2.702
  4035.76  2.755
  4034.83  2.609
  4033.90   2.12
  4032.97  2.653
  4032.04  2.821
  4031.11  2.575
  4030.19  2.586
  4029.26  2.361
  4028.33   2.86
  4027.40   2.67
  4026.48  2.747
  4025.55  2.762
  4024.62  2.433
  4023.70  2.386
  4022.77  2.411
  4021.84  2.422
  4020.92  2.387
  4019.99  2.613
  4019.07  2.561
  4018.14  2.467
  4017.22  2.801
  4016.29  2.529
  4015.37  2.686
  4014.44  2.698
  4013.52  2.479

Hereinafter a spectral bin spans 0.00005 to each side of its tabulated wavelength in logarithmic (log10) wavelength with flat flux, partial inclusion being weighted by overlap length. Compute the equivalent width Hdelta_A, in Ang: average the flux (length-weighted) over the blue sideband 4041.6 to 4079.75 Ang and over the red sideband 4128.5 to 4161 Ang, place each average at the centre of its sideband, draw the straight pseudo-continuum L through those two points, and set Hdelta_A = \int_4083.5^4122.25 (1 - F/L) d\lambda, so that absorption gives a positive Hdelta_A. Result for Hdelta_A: 3.72 Ang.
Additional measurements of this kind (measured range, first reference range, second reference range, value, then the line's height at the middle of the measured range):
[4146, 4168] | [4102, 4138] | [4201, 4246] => -1.0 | 2.53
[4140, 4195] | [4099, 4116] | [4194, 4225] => -3.6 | 2.47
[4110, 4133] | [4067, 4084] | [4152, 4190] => 0.4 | 2.65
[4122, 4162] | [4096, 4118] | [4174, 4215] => -3.8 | 2.4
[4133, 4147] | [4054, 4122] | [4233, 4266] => -0.3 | 2.54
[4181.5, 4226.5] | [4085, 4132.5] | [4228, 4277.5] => -1.6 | 2.53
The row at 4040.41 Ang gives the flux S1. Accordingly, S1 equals 2.533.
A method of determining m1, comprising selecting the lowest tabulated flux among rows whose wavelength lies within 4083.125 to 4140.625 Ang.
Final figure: 1.382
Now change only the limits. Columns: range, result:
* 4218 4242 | 2.216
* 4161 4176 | 2.426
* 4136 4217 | 2.319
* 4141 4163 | 2.342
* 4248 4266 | 2.289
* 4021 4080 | 2.12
